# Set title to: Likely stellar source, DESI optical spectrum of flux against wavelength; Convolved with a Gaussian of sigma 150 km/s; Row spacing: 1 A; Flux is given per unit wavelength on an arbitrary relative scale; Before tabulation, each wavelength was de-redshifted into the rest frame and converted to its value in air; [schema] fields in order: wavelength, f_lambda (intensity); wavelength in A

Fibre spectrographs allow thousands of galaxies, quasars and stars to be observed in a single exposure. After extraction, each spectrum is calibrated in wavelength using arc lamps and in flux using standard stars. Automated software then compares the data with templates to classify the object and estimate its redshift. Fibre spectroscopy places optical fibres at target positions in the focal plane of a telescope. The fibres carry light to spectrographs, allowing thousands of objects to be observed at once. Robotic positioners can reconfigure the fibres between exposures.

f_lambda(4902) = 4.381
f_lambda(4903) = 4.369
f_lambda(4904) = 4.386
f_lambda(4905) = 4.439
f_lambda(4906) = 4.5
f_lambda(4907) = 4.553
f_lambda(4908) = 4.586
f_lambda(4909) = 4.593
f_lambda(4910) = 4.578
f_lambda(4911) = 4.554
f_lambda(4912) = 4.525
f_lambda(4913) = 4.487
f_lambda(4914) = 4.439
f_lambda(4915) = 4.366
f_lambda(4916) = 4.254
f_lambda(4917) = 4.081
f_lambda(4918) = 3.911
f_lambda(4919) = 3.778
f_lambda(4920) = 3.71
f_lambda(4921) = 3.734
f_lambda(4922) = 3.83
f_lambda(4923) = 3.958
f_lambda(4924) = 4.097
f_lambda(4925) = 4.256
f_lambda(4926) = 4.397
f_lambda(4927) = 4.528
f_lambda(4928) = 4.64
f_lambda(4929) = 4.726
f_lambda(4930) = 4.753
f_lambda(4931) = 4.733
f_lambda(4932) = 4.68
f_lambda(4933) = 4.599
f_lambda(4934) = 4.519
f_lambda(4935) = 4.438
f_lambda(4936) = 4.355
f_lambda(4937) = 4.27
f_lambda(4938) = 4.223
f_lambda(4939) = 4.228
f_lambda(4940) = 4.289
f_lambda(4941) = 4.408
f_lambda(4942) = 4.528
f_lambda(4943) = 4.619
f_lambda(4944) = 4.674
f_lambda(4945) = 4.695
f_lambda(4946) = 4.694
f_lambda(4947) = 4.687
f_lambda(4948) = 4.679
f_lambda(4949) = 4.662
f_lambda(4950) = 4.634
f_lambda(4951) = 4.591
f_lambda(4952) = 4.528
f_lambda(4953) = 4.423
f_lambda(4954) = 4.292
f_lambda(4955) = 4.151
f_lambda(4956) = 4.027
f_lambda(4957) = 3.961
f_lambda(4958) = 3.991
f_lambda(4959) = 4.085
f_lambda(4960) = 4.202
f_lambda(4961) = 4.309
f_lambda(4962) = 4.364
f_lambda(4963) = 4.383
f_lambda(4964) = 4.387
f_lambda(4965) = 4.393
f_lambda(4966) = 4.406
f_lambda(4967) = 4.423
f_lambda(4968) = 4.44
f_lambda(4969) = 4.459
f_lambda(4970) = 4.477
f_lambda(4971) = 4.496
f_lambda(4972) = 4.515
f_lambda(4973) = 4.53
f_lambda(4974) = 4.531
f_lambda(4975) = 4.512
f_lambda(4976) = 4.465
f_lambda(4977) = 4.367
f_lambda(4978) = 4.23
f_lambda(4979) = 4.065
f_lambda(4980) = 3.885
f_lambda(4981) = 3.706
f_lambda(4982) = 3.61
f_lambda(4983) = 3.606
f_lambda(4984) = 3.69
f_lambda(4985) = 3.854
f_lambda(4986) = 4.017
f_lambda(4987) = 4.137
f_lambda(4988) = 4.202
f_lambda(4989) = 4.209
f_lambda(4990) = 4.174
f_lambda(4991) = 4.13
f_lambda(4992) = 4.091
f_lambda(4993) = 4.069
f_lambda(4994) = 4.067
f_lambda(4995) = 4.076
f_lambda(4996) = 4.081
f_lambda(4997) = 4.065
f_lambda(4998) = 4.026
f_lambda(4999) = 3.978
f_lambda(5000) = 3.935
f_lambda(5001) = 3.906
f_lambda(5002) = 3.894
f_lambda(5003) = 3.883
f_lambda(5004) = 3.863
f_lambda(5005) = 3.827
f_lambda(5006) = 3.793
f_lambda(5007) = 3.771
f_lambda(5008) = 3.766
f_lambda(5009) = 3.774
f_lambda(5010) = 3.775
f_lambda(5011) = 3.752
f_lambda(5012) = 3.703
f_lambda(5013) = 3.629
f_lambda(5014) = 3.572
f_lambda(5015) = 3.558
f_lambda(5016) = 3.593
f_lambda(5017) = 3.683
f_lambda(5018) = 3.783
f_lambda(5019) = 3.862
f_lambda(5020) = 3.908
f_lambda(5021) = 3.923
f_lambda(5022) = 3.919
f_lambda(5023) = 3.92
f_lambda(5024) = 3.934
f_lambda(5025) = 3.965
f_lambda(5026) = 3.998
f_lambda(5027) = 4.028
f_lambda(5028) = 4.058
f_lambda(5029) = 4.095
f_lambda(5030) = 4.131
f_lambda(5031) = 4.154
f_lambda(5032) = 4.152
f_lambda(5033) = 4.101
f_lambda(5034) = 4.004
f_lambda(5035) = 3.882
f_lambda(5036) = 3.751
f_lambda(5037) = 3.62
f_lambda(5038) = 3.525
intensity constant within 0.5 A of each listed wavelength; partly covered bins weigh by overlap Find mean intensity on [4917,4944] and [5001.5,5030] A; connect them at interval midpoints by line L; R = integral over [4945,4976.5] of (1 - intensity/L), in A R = -2.04 A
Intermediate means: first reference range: 4.32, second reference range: 3.83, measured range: 4.41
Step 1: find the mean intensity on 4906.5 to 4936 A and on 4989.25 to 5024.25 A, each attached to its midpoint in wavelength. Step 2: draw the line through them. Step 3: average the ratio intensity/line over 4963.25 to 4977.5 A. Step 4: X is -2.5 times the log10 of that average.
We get -0.095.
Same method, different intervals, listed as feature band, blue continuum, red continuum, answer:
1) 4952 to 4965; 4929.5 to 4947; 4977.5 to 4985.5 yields -0.01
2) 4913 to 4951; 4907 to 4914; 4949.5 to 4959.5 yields 0.01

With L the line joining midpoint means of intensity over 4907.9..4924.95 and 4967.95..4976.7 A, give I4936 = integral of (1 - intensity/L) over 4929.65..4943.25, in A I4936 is -0.53 A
